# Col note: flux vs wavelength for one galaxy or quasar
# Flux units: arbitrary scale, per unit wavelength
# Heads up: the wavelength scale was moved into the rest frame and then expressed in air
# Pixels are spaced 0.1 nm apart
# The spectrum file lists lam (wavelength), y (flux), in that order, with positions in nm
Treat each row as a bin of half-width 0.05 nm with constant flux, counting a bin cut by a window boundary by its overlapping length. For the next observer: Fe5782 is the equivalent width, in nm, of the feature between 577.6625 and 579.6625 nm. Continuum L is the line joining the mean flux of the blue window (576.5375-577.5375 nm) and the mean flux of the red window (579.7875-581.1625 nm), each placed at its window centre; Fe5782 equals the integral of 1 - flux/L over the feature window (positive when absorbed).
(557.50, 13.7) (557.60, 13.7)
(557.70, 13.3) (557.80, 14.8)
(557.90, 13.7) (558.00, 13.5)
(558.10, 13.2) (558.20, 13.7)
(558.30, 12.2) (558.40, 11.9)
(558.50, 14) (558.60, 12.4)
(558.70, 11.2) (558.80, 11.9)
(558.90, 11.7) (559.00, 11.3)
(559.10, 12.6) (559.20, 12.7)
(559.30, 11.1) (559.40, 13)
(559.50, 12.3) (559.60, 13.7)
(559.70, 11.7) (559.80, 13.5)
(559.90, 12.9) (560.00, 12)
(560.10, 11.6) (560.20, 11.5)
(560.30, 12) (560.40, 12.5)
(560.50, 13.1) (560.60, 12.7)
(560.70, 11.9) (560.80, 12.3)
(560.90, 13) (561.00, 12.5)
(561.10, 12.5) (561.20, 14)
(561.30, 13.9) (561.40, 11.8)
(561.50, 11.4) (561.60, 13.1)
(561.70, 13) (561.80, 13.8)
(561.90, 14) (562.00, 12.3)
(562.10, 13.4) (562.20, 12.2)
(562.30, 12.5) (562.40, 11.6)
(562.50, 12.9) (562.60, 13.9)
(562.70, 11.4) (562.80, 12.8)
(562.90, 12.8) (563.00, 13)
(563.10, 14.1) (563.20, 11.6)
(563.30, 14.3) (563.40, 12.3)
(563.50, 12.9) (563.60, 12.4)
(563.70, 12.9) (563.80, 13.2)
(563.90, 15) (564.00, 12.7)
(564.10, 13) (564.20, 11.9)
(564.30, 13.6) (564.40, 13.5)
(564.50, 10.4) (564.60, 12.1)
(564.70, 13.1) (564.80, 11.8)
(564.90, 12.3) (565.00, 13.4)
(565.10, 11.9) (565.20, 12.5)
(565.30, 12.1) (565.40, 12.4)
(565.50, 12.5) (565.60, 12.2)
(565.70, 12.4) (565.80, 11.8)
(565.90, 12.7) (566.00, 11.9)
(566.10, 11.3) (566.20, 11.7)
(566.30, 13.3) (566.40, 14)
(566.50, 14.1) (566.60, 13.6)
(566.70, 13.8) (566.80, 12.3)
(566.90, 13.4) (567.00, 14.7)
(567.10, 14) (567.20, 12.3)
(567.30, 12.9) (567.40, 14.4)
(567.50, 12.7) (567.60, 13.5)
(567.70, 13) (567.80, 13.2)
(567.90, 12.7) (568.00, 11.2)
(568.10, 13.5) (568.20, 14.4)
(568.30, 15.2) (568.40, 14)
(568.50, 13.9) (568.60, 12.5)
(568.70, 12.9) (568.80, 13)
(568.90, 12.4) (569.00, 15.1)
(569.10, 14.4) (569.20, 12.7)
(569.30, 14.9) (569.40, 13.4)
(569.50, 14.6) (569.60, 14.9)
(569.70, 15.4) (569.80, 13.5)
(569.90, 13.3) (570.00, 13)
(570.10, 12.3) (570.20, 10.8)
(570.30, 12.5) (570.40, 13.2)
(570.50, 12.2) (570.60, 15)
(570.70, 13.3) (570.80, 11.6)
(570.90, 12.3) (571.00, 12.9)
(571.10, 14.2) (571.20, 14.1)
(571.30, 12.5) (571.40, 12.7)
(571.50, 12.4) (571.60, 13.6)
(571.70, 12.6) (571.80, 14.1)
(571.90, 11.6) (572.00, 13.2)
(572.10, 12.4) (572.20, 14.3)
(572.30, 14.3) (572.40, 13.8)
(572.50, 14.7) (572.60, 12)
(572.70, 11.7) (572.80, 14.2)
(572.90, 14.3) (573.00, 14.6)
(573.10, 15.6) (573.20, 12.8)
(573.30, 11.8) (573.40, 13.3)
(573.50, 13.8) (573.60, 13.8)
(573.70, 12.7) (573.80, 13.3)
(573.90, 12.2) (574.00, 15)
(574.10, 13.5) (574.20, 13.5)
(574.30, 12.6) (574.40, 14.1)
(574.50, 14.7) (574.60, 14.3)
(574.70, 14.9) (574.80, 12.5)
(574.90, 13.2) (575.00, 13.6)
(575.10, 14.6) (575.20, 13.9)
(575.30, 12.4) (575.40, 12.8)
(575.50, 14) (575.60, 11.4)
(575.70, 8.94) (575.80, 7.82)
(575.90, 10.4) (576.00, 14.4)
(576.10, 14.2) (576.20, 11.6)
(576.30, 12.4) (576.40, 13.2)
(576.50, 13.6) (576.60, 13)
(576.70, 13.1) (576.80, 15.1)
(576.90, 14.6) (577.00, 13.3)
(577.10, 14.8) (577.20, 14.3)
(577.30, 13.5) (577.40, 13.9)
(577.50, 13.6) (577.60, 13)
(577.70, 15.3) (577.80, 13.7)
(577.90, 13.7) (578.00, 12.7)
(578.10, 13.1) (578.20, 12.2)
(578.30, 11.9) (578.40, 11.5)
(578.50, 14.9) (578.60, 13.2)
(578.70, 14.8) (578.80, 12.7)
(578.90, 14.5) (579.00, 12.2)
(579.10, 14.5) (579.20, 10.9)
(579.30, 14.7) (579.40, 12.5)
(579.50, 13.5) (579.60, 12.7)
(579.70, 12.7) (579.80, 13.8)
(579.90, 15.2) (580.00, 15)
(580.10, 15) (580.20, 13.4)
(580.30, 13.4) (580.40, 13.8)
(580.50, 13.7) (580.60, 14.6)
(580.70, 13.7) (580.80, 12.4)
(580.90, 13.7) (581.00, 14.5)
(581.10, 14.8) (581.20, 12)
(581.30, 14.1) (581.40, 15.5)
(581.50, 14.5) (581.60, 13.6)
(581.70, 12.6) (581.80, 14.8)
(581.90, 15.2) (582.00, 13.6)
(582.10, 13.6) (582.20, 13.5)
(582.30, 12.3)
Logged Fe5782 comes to 0.11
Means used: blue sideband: 13.9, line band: 13.2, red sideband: 14.1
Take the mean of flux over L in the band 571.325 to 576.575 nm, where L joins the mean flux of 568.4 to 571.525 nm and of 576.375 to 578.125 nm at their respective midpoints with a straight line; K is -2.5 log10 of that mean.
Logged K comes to 0.03 mag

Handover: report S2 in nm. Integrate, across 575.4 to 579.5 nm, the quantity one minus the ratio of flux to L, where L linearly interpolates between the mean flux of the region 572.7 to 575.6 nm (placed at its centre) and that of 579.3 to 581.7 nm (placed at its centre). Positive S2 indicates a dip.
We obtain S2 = 0.19 nm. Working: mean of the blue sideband 13.6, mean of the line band 13.1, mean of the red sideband 13.8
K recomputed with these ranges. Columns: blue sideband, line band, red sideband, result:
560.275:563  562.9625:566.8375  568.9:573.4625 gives 0.02 mag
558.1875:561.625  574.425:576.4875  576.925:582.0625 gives 0.05 mag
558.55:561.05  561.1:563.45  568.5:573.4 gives -0.03 mag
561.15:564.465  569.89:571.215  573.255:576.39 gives 0.01 mag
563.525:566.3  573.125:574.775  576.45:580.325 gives -0.03 mag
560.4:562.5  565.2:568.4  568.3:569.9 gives 0.04 mag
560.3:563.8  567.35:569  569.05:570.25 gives 0.01 mag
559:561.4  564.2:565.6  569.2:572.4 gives 0.04 mag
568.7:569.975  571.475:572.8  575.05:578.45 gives 0.03 mag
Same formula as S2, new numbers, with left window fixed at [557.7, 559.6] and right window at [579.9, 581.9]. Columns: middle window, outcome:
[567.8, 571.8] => 0.01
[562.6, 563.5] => 0.01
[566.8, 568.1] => 0.01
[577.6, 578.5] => 0.05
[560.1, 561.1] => 0.03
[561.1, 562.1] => -0.01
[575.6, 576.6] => 0.13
